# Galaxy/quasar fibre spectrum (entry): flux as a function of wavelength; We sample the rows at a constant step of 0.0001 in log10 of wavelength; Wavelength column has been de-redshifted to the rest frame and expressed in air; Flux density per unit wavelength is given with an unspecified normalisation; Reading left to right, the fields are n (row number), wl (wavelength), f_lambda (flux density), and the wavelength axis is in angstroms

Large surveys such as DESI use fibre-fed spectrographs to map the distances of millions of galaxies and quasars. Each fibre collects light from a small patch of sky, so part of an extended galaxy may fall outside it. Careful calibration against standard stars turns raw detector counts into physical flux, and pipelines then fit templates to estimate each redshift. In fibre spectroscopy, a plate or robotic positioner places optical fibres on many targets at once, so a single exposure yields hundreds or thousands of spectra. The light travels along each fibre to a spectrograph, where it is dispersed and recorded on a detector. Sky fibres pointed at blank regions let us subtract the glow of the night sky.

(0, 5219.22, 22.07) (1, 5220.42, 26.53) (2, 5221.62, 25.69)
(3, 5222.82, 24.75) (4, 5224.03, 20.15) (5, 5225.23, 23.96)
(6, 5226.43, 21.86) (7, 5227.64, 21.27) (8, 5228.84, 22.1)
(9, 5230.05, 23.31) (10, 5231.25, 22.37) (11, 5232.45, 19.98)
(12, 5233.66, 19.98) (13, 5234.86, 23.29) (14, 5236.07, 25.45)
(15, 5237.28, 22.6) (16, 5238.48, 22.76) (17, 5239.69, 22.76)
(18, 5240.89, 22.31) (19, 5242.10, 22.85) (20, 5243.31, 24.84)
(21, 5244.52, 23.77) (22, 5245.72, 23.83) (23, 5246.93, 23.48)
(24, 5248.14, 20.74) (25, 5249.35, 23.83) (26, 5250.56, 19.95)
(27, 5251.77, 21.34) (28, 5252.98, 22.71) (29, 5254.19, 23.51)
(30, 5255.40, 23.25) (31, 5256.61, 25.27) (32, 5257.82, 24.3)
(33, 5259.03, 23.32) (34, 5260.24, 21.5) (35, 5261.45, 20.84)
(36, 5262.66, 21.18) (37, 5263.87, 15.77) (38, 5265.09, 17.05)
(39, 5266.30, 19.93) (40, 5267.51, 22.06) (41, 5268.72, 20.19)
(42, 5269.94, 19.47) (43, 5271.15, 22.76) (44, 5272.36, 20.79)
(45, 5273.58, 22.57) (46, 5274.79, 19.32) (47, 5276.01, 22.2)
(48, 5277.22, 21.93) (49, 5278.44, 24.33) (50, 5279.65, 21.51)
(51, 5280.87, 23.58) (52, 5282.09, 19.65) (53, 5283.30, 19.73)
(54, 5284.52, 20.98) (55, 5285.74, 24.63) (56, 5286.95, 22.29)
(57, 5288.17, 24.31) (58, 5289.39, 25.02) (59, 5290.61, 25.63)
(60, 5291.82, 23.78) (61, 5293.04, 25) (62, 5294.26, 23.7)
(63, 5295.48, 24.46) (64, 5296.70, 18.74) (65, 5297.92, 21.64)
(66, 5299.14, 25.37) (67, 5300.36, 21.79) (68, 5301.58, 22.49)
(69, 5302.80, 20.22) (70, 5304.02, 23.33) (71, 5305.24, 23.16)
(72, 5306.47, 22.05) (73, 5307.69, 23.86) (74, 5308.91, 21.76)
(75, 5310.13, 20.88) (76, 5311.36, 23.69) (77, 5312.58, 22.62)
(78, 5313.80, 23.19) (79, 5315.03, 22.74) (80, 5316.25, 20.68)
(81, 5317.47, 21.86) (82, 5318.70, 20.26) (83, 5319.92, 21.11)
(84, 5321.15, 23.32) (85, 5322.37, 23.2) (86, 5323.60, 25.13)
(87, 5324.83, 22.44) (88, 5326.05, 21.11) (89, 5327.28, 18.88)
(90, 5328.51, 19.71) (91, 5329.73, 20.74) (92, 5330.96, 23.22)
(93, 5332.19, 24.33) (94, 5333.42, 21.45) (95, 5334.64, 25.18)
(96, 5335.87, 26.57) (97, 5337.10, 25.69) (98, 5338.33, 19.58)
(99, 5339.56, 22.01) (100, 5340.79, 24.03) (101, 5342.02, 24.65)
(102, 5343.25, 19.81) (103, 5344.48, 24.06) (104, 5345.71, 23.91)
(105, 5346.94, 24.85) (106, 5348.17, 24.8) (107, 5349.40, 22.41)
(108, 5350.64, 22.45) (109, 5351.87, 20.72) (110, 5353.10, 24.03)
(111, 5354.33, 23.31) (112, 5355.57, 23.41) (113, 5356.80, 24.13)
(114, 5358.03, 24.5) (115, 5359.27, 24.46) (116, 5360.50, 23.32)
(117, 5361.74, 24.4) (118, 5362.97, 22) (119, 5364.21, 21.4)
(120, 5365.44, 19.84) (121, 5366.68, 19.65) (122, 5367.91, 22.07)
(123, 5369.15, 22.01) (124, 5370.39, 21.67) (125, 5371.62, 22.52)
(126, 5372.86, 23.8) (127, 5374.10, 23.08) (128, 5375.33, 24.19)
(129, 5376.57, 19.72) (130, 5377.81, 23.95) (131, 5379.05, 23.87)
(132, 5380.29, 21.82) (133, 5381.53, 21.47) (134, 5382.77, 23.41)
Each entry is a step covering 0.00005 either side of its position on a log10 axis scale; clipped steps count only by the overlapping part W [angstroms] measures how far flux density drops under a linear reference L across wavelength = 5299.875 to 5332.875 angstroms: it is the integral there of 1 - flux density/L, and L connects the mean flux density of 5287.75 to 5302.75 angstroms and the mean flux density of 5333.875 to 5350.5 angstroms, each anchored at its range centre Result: 1.9 angstroms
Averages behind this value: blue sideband 23.4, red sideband 23.6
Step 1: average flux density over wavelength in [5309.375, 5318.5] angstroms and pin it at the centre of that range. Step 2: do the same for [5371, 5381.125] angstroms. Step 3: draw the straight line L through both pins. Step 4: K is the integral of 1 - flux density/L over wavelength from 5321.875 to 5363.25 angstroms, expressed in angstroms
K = -1.14 angstroms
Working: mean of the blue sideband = 22.1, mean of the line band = 23.1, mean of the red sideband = 22.8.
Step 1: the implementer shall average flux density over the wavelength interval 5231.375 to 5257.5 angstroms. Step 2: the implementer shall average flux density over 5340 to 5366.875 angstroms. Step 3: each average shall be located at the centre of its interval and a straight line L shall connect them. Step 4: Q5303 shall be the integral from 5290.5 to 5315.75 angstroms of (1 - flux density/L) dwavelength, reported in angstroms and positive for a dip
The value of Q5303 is 0.1 angstroms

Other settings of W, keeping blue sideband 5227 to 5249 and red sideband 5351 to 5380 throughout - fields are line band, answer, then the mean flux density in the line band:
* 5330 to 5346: -0.48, 23.4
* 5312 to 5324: 0.17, 22.4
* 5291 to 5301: -0.20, 23.1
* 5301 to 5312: 0.14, 22.4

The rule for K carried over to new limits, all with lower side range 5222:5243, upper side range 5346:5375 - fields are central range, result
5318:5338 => 0.1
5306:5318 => 0.2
